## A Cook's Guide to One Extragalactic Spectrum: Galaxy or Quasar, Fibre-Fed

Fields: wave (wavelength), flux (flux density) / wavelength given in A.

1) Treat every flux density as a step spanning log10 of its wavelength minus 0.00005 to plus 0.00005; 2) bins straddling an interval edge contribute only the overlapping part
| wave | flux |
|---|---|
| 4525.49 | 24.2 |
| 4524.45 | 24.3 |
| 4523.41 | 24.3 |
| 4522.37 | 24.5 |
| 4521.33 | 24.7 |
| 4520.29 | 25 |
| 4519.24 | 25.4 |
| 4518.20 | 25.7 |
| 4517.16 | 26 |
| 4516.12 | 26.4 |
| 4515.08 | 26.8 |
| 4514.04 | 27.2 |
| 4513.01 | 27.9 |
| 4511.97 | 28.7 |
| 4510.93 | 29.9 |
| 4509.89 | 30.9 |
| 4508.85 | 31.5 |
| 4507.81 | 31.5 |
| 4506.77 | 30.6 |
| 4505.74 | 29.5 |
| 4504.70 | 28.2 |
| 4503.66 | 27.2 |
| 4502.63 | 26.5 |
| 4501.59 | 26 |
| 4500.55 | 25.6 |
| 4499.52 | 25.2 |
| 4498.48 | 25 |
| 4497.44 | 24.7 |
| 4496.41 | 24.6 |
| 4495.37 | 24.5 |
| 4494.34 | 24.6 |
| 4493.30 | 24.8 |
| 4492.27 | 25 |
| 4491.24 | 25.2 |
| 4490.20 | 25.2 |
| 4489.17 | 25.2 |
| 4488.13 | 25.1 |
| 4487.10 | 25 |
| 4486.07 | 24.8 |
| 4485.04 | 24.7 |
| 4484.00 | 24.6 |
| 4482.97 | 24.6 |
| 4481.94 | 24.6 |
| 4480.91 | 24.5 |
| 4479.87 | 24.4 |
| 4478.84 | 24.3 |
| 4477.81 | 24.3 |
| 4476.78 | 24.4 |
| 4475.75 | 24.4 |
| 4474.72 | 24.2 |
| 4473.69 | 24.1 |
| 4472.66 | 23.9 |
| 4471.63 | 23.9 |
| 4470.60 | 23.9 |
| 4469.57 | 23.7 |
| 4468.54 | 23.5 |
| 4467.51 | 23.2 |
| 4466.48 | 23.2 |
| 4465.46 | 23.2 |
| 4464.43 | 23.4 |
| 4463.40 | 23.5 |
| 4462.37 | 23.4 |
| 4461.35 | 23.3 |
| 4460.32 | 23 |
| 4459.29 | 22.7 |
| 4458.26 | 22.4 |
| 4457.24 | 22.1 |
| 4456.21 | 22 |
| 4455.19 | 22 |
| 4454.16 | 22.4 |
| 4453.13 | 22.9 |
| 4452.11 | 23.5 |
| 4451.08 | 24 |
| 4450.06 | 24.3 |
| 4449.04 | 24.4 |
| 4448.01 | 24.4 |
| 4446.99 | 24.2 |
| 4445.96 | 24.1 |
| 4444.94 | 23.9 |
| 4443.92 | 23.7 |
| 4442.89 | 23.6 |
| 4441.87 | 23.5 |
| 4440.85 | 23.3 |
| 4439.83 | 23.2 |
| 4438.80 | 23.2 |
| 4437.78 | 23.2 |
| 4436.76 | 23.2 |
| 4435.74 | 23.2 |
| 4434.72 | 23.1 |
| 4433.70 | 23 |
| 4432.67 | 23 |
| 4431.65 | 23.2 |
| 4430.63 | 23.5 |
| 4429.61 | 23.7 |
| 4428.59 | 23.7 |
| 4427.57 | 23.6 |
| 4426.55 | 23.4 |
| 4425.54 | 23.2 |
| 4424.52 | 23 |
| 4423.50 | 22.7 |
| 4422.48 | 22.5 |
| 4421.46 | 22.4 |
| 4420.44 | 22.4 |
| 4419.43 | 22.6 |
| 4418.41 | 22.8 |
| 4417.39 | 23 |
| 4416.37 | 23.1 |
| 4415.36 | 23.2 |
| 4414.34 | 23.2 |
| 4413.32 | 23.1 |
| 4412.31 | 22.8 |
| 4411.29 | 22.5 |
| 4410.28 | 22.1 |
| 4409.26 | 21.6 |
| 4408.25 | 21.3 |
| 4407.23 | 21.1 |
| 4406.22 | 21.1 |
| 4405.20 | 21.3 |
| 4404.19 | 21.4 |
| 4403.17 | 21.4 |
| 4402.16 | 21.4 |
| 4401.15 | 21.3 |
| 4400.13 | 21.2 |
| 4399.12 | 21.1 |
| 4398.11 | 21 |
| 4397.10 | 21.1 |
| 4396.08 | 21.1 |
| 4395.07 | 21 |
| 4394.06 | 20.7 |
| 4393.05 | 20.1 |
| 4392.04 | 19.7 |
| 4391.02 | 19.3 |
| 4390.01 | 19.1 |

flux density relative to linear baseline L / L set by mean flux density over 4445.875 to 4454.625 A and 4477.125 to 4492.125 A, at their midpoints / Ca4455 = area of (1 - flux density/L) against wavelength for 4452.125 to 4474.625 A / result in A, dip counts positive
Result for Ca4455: 0.9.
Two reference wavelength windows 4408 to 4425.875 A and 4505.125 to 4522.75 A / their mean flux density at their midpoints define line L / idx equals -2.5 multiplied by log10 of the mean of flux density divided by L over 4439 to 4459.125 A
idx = 0.05 mag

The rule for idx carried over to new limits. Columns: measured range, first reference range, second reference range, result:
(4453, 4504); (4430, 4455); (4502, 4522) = 0.068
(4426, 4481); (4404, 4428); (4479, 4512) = 0.034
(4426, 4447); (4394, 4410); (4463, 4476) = -0.045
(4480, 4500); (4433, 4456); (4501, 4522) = 0.065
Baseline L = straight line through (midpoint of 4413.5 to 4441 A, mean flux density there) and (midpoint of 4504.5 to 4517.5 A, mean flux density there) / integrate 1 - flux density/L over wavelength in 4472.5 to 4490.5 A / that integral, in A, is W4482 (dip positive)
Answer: 1.53 A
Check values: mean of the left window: 23.1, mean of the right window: 28.9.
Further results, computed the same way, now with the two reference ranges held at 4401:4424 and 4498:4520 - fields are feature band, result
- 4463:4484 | 1.4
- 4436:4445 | 0.2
